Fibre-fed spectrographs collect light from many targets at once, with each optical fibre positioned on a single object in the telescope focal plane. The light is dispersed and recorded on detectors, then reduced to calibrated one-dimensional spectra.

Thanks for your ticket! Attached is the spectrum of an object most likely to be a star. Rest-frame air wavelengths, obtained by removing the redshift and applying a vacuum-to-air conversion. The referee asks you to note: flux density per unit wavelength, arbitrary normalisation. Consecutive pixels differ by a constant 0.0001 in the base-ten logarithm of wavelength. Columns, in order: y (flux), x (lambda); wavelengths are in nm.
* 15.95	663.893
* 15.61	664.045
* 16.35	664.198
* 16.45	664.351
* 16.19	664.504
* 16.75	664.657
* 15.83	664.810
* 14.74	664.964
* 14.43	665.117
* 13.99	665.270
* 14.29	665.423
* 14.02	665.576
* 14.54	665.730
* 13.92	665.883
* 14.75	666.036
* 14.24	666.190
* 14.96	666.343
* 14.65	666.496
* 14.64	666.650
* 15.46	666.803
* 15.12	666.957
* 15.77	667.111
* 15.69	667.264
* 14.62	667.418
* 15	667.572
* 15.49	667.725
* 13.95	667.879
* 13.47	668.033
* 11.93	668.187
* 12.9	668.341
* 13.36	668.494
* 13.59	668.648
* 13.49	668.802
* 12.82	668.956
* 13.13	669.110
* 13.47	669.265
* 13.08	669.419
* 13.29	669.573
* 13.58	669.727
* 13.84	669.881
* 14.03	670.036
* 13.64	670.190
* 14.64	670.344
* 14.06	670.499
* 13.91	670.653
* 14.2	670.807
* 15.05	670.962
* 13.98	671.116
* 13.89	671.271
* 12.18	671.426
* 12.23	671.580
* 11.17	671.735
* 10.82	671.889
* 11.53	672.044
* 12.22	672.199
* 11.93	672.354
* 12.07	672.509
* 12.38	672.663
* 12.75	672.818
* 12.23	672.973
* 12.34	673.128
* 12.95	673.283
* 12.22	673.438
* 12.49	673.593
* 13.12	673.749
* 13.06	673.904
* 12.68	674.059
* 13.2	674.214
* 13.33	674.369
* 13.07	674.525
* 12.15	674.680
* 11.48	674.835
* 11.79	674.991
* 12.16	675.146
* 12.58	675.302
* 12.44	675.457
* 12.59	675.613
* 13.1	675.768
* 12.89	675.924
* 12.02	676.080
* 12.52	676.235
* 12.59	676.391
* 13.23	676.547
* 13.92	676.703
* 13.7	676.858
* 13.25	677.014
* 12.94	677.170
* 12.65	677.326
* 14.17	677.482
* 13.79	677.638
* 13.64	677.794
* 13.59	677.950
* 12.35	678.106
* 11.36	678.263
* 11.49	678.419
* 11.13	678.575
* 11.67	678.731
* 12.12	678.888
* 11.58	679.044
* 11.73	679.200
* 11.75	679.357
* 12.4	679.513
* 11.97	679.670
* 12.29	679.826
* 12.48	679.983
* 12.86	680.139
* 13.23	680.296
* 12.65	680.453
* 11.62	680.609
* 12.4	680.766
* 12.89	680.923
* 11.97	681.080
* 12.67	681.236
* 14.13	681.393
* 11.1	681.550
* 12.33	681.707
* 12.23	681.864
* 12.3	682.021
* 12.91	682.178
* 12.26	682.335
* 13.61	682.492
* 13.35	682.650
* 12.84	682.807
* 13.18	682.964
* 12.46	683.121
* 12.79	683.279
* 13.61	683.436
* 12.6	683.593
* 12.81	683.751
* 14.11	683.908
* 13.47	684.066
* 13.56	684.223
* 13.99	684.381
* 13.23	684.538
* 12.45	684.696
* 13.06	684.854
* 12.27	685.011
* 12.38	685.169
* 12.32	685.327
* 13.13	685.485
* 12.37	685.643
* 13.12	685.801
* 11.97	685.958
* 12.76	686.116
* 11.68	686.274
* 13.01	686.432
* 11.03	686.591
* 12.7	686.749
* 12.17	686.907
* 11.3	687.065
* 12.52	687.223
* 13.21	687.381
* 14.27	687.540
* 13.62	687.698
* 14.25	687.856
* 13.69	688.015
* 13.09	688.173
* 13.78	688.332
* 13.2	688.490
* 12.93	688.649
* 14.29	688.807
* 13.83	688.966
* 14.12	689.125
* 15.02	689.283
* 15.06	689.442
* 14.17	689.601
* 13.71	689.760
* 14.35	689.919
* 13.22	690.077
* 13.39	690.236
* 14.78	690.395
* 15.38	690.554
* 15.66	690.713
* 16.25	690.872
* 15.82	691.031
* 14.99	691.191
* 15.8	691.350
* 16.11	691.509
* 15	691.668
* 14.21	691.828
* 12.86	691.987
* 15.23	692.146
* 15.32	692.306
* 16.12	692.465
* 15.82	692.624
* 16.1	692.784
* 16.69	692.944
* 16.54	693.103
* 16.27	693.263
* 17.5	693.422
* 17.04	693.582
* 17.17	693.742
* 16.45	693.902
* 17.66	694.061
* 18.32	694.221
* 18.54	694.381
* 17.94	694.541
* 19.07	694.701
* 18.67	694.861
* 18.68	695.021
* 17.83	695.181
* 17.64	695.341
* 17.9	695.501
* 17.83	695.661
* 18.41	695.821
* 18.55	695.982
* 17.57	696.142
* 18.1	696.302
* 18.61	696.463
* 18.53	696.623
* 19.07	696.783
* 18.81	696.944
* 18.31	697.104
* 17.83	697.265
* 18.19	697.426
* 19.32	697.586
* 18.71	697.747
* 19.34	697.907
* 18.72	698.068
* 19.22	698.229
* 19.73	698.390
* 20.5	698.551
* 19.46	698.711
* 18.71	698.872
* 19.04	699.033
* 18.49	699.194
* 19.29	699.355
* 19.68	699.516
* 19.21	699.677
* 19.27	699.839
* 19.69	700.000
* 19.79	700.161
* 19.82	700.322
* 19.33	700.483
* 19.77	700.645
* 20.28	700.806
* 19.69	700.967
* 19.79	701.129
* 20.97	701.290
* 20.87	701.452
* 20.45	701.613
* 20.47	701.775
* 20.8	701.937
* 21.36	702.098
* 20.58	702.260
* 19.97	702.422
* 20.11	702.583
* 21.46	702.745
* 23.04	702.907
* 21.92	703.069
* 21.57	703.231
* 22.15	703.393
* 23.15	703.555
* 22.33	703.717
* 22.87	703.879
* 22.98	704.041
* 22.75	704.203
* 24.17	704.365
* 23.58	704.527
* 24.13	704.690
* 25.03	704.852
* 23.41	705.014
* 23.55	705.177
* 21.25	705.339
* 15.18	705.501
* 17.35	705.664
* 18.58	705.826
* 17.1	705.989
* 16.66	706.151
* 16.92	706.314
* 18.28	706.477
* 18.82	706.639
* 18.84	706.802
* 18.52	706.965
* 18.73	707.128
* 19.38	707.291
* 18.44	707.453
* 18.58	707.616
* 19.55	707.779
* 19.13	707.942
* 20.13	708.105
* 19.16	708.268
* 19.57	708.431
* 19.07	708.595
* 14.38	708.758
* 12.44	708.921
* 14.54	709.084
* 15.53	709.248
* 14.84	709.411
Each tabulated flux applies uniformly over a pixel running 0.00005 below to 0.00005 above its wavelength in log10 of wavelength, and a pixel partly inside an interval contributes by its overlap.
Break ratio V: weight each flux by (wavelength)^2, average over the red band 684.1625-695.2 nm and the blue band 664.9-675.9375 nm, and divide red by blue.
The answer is 1.2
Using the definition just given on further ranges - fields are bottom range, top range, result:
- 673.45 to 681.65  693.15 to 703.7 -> 1.63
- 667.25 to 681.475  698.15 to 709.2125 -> 1.68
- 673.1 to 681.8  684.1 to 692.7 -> 1.13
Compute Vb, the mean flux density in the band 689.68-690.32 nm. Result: 13.7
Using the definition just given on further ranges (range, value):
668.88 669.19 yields 12.9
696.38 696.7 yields 18.6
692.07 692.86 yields 15.7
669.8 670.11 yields 13.9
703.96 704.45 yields 23.3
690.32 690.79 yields 15.3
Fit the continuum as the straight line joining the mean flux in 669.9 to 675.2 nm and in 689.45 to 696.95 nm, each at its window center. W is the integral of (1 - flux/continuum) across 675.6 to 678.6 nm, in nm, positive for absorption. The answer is 0.16 nm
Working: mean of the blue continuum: 12.8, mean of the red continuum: 16.6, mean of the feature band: 12.9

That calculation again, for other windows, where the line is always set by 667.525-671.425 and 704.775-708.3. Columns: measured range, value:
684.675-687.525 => 0.66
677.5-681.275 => 0.70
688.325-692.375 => 0.54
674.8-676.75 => 0.28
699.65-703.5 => -0.43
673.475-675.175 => 0.22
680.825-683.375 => 0.47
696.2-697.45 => -0.05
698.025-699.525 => -0.10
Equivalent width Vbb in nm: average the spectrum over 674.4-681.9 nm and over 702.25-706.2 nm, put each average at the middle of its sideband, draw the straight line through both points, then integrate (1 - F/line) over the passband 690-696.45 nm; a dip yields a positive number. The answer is 0.41 nm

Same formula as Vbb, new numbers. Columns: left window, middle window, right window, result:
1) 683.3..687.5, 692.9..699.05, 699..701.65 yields -0.203 nm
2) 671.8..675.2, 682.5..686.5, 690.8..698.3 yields 0.545 nm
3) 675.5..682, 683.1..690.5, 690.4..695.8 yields 0.800 nm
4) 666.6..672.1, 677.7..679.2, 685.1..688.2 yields 0.124 nm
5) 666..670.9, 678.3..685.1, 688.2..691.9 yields 0.843 nm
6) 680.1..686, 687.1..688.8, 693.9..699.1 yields 0.167 nm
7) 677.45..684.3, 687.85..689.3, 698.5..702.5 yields 0.161 nm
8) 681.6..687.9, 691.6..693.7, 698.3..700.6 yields 0.078 nm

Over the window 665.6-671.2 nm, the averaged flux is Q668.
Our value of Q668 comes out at 14.1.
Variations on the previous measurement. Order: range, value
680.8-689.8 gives 13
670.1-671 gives 14.2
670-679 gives 12.8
